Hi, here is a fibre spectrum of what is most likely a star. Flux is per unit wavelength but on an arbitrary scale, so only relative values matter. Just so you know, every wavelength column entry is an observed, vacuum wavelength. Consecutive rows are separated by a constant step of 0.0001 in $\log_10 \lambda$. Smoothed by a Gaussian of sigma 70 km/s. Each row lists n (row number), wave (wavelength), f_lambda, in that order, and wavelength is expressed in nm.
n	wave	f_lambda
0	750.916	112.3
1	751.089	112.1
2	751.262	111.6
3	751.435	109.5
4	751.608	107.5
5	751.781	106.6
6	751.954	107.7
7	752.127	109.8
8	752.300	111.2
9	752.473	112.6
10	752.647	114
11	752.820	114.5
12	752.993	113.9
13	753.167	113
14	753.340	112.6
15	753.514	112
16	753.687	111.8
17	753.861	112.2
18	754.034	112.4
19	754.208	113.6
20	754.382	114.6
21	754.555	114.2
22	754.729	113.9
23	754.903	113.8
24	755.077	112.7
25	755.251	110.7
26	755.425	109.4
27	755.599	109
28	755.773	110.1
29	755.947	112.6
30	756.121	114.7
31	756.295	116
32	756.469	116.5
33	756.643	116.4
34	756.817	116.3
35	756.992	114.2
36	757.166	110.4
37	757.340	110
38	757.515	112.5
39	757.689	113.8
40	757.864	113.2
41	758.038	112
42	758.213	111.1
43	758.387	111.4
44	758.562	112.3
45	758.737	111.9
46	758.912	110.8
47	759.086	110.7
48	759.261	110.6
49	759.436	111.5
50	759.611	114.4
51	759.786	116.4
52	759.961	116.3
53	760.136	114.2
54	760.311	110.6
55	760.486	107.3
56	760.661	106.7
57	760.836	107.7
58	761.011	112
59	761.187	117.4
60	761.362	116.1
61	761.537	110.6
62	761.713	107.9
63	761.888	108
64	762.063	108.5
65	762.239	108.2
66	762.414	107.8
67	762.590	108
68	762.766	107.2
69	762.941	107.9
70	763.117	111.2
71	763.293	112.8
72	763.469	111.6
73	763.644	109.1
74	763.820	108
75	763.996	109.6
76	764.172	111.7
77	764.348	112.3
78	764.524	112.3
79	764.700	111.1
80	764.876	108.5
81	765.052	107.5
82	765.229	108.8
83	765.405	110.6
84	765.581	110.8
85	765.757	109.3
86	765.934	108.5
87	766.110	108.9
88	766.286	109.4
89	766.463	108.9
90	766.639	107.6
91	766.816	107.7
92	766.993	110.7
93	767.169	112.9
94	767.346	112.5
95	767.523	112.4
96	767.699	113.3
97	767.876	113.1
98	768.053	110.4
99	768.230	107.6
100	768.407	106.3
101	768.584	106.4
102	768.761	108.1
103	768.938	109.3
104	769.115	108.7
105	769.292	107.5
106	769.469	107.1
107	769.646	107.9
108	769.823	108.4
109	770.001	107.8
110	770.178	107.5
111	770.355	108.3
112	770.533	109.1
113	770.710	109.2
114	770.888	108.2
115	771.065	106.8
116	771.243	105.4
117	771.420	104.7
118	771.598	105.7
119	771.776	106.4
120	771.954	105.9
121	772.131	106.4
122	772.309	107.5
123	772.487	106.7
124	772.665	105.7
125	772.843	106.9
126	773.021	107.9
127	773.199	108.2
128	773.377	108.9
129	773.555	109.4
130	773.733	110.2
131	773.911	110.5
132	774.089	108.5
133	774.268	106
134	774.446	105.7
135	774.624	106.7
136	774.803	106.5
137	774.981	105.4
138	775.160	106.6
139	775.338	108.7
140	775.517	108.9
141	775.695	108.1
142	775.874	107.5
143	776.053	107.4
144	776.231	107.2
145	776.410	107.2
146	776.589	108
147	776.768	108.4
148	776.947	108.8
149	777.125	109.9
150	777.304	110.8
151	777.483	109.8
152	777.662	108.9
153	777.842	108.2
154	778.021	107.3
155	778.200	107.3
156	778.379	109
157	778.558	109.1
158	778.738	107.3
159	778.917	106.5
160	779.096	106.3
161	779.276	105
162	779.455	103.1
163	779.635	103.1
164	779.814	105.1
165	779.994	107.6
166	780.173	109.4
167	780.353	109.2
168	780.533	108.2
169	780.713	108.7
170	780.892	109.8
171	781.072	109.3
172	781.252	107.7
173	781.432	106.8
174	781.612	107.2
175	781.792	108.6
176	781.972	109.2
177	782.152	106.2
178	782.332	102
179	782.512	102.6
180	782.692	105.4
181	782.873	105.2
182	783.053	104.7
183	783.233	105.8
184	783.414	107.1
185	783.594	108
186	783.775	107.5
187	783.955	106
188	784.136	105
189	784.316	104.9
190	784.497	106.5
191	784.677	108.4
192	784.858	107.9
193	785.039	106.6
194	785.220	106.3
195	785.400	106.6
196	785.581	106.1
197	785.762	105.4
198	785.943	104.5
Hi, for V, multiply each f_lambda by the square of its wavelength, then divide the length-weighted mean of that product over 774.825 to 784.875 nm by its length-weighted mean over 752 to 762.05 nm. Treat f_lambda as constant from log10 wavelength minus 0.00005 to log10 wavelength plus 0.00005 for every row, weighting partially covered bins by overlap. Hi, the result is 1.01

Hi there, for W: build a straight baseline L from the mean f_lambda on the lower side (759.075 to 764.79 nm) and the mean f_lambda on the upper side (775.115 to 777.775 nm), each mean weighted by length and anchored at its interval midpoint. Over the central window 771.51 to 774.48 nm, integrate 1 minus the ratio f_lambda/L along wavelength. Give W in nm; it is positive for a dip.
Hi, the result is 0.04 nm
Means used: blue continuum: 111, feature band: 107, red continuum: 108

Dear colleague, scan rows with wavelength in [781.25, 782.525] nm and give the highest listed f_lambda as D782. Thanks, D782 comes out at 109.2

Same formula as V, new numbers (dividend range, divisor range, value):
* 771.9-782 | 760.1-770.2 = 1.01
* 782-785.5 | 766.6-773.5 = 1.01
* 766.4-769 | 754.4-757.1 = 1.00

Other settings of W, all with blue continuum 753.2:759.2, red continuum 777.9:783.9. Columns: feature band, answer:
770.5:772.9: 0.05 nm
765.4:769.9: 0.02 nm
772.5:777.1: 0.02 nm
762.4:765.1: 0.02 nm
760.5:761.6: 0.00 nm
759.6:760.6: -0.01 nm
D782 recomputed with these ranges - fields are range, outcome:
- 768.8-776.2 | 110.5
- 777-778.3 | 110.8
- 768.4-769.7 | 109.3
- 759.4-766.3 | 117.4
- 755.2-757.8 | 116.5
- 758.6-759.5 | 111.9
